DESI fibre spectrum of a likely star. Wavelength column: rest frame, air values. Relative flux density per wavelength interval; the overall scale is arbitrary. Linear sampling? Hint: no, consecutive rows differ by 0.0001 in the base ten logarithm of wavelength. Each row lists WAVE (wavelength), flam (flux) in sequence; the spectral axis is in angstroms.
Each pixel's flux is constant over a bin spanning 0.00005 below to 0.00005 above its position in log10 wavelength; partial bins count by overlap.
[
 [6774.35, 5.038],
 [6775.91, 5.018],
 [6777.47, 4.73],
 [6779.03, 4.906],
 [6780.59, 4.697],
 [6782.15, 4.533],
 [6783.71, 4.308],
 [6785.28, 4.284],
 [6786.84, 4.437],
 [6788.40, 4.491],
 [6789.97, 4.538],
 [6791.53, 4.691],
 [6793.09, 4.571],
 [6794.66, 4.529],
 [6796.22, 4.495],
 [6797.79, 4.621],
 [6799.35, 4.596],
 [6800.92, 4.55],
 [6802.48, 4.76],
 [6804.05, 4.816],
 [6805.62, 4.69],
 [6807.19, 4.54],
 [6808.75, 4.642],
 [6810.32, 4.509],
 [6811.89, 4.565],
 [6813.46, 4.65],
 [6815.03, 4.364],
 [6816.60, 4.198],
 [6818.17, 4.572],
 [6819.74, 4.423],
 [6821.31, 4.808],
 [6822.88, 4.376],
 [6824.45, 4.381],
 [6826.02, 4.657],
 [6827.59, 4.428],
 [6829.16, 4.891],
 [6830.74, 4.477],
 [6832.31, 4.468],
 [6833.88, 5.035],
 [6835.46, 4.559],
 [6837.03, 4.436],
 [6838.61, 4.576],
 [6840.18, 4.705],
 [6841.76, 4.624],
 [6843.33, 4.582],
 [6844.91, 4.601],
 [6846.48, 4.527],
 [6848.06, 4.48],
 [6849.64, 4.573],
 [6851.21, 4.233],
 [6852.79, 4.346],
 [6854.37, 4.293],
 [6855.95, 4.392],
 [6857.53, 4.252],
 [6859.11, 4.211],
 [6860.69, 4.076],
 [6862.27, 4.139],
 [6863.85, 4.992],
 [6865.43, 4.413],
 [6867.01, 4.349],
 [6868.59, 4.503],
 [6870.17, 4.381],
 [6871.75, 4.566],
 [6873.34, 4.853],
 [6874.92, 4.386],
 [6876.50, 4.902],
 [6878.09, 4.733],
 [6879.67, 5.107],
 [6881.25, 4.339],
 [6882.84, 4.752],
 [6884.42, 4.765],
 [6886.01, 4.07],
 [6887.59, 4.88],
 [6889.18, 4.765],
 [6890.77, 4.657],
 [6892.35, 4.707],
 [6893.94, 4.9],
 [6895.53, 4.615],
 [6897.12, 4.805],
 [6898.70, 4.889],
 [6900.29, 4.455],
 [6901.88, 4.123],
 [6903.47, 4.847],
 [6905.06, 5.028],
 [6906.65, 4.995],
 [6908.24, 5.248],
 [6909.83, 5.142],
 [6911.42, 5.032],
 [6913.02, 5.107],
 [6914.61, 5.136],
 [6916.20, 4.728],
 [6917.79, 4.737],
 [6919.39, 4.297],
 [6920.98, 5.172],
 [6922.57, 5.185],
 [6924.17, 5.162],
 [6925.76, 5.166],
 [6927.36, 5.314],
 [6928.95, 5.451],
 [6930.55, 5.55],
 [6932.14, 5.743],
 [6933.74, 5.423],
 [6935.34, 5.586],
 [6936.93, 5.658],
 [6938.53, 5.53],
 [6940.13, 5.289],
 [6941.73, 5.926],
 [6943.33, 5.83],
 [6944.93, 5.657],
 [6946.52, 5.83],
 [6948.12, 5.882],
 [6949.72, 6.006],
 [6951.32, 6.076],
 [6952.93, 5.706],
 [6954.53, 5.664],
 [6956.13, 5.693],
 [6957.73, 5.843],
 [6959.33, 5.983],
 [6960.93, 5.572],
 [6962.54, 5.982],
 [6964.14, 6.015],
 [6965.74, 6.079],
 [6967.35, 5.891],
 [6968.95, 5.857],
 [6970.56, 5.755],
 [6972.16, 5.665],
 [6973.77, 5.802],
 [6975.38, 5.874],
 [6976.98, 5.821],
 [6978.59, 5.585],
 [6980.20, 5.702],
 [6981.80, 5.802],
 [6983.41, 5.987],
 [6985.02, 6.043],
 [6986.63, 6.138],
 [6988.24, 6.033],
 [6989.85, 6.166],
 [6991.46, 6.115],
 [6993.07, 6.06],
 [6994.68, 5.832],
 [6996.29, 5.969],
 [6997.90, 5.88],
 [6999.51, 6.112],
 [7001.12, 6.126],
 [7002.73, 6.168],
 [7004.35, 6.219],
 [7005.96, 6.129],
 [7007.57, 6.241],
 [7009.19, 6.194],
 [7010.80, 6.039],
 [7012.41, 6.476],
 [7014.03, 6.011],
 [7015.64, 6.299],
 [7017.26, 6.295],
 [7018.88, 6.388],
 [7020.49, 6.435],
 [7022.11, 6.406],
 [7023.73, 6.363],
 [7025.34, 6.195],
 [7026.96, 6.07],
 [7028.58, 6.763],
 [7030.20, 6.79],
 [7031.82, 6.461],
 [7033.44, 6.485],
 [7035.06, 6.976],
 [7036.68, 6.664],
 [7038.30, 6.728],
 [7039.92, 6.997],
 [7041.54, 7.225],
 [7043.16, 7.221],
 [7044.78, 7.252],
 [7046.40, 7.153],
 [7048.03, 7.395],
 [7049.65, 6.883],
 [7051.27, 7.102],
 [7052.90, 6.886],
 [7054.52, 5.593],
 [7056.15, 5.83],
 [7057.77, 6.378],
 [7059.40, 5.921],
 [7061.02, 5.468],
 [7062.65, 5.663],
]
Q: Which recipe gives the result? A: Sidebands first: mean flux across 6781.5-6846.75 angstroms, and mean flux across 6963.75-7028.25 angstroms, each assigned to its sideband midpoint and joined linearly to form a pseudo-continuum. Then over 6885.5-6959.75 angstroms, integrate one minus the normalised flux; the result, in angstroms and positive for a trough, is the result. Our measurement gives 3.3 angstroms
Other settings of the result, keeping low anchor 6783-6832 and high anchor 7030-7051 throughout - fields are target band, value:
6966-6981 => 1.1 angstroms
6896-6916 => 2.4 angstroms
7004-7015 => 0.7 angstroms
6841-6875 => 4.1 angstroms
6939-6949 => 0.4 angstroms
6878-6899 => 2.6 angstroms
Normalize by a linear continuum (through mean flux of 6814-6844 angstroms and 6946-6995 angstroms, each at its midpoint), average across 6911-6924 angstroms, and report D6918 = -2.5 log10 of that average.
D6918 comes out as 0.10 mag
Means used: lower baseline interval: 4.56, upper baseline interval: 5.89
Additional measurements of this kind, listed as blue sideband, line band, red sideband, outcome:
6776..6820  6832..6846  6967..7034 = 0.059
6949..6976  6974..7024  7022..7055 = 0.035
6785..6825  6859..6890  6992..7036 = 0.124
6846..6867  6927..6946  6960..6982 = -0.042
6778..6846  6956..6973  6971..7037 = -0.004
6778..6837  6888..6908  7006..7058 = 0.134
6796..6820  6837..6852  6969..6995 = 0.071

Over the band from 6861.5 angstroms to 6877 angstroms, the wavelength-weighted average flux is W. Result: 4.54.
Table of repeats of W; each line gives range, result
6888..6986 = 5.41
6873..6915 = 4.78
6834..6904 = 4.56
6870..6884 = 4.68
